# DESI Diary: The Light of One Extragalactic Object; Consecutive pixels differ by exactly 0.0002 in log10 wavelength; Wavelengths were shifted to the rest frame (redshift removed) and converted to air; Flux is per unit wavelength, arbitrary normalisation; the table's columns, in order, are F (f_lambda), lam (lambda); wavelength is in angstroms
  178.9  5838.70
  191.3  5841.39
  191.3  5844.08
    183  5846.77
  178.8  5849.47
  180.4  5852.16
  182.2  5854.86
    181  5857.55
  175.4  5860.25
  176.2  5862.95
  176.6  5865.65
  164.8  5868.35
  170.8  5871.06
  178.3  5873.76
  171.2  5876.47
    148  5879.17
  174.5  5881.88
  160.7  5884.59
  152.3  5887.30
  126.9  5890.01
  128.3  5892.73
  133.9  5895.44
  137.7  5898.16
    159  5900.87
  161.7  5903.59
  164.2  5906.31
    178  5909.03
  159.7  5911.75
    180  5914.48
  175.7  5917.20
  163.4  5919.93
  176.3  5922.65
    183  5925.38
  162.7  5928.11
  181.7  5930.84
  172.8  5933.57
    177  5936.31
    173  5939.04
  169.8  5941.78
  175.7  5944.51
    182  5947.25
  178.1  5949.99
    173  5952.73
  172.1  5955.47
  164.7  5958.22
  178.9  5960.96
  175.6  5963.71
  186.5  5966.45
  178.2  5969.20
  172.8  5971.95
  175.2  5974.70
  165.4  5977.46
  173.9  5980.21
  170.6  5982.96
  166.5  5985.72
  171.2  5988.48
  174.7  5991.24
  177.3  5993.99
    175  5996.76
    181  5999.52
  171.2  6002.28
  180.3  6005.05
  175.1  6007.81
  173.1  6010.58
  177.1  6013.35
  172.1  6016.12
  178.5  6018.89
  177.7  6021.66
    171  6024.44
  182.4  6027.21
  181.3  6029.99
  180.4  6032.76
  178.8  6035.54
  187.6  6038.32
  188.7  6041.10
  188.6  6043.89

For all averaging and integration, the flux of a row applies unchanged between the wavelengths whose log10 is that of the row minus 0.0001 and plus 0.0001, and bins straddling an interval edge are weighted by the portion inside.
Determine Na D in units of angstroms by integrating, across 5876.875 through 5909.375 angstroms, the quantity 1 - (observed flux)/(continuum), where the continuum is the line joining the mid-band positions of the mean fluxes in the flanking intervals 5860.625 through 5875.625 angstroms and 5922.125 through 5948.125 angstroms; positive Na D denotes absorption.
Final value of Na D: 4.15 angstroms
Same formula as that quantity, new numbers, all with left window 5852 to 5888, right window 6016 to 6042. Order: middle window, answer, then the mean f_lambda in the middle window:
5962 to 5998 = 0.64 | 174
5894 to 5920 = 1.79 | 161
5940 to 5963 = 0.17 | 174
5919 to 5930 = 0.12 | 172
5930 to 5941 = -0.05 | 175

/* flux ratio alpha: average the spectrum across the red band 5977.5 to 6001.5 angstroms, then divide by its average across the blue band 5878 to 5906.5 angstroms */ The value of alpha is 1.16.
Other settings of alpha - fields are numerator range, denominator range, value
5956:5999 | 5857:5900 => 1.09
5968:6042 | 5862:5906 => 1.12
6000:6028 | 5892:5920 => 1.11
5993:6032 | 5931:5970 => 1.01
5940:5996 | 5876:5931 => 1.09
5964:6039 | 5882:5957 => 1.06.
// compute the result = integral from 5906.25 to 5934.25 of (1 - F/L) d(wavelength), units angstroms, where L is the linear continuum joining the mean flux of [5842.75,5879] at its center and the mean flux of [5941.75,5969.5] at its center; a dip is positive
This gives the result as 0.5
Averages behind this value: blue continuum 177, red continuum 176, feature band 173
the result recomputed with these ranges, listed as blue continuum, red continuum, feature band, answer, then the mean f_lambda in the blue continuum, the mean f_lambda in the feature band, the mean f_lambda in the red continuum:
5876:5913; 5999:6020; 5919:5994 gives -3.87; 154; 174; 176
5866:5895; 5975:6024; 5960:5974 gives -0.72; 157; 178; 174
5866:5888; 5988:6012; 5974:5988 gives 0.32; 166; 170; 176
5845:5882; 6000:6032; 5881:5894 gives 2.02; 175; 148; 177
